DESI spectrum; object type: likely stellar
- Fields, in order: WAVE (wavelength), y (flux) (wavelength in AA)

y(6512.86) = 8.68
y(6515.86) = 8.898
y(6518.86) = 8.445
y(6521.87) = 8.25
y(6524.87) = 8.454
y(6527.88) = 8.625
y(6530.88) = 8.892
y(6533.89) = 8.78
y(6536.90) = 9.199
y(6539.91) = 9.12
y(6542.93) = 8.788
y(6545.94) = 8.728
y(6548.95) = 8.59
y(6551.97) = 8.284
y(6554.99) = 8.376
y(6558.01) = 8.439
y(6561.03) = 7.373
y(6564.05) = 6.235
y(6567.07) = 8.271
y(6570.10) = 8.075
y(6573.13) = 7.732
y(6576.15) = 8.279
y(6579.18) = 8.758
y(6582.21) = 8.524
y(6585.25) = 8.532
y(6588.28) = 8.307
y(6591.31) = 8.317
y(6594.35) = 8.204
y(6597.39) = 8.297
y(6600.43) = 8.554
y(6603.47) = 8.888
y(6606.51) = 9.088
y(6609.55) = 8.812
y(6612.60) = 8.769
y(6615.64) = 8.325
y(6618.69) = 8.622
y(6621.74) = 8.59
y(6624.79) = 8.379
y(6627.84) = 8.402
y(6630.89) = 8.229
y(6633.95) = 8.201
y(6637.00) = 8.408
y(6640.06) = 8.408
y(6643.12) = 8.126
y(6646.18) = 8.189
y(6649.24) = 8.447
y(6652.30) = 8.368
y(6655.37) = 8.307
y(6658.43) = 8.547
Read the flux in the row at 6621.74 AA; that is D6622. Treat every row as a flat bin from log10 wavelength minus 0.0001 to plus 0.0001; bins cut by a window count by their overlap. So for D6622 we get 8.59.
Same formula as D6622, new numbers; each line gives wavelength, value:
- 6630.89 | 8.229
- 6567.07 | 8.271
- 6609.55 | 8.812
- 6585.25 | 8.532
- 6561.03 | 7.373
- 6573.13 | 7.732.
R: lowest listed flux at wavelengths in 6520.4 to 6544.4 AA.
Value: 8.25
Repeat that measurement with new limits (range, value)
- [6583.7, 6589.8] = 8.307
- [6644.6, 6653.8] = 8.189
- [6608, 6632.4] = 8.229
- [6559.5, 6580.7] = 6.235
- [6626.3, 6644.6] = 8.126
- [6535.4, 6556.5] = 8.284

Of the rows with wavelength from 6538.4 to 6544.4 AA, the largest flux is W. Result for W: 9.12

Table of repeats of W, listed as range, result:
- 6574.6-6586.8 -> 8.758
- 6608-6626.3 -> 8.812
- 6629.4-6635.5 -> 8.229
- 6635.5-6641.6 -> 8.408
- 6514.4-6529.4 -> 8.898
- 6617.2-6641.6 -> 8.622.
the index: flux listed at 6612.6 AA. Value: 8.769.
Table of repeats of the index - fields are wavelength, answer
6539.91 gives 9.12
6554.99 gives 8.376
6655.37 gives 8.307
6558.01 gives 8.439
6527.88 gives 8.625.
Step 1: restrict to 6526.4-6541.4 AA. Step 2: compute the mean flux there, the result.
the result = 8.93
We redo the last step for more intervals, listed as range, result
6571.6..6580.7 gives 8.26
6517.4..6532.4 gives 8.53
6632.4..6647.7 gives 8.26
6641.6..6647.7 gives 8.16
